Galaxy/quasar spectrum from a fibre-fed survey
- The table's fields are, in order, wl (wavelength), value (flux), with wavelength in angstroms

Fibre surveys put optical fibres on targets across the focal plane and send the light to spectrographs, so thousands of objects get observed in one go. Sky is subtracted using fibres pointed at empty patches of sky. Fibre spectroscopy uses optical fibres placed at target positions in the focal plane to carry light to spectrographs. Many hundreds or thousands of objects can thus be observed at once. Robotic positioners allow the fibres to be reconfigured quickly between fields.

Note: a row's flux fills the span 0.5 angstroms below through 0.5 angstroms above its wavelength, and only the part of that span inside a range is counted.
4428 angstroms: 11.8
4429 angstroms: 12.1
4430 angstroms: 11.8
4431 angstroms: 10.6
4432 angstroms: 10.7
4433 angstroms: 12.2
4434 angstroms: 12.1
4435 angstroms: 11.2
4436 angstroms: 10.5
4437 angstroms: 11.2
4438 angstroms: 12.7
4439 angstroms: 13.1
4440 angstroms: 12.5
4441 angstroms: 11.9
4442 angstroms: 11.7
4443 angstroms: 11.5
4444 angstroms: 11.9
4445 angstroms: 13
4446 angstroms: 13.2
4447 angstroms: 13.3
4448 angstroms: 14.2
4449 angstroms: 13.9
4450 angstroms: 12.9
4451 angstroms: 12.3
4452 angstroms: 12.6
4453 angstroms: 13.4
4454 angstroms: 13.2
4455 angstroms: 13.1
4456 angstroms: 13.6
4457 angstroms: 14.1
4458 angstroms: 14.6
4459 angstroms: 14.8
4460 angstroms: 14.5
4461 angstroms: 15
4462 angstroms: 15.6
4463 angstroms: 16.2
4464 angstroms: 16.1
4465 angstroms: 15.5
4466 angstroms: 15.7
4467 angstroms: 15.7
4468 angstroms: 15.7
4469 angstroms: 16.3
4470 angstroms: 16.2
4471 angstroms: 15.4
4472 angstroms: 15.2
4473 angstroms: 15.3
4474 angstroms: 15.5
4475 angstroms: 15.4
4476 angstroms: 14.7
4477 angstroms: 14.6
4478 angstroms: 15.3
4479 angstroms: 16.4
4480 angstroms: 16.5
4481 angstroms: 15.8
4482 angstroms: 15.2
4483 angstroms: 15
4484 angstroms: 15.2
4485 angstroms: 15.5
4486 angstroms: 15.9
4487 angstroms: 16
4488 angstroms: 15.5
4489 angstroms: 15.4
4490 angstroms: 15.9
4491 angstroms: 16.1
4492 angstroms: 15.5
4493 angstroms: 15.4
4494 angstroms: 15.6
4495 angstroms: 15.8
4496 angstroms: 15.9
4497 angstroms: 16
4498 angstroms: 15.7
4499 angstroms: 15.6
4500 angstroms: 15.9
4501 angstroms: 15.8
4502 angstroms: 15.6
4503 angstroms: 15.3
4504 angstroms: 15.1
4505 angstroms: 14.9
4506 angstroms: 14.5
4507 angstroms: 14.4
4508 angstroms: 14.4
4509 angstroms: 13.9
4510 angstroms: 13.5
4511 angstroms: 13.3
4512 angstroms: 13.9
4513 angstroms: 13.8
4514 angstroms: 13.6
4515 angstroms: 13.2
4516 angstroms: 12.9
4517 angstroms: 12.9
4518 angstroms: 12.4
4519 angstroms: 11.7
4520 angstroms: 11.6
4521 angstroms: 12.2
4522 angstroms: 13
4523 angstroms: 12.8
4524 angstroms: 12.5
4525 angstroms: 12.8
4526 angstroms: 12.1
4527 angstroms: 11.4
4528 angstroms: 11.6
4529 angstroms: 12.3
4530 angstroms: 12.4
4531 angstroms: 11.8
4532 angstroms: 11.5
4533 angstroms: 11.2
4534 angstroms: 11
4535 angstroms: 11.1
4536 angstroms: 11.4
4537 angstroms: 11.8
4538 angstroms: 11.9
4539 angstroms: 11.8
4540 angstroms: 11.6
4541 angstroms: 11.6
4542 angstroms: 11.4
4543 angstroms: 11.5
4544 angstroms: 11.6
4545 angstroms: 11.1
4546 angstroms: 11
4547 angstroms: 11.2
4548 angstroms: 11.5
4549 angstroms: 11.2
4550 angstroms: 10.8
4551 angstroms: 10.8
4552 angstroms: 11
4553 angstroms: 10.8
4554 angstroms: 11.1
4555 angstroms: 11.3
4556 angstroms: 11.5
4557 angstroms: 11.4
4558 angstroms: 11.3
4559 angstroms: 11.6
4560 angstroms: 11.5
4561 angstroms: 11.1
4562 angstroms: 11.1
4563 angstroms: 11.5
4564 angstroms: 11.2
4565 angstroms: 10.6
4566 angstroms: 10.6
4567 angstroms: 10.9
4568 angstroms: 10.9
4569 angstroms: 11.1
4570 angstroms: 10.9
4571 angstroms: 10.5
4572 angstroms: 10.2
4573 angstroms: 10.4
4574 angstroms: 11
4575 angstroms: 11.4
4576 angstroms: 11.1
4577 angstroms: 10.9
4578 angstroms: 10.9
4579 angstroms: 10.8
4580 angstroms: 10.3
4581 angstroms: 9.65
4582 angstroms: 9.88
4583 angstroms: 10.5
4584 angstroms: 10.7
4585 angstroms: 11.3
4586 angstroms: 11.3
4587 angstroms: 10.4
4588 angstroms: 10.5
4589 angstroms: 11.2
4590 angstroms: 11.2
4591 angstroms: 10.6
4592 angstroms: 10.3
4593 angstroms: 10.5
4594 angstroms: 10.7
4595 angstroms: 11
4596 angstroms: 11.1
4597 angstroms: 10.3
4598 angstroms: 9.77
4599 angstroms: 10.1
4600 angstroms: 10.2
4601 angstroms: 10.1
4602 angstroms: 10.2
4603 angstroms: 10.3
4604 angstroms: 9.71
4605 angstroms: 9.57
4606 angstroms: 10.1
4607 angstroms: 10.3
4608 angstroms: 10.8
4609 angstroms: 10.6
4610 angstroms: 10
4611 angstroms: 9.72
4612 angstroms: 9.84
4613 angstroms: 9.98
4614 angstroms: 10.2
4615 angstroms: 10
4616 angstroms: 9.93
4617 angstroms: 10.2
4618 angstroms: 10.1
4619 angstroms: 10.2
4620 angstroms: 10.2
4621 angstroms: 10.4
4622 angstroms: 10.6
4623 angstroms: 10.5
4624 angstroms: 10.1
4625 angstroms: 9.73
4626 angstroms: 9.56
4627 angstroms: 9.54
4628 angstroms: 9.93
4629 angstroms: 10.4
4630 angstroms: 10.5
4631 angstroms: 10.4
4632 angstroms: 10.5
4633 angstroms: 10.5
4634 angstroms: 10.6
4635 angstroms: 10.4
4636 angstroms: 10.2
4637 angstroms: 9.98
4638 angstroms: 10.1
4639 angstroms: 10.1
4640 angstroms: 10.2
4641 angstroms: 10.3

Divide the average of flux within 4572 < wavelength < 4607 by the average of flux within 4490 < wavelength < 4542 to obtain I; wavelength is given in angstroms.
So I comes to 0.78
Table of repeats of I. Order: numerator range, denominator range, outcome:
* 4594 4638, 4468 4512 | 0.66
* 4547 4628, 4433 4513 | 0.73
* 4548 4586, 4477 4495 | 0.70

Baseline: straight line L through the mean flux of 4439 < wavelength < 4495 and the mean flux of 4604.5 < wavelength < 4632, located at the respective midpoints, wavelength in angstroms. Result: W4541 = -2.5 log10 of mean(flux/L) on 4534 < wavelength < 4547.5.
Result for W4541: 0.09 mag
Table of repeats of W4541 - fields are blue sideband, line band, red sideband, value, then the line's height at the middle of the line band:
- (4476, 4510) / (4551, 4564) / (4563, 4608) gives 0.074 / 12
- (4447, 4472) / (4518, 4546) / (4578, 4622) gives 0.054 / 12.4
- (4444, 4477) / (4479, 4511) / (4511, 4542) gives -0.156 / 13.3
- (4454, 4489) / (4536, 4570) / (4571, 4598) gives 0.066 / 12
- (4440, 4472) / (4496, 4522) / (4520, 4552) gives -0.131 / 12.5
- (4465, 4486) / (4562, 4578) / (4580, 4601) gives 0.053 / 11.4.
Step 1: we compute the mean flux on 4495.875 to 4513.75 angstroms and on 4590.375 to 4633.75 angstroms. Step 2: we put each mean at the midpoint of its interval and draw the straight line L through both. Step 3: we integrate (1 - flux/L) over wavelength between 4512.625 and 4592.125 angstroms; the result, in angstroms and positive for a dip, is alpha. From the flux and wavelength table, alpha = 8.6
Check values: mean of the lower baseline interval 14.8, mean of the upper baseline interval 10.2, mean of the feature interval 11.4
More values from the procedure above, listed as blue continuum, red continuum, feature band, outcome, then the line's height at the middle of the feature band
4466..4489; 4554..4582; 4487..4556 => 1.6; 13.3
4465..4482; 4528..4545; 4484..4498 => -1.2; 14.5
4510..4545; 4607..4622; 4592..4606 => 0.4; 10.5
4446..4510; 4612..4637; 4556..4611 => 4.1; 11.5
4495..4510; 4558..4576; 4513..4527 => 1.4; 14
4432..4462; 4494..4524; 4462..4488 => -4.2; 13.5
